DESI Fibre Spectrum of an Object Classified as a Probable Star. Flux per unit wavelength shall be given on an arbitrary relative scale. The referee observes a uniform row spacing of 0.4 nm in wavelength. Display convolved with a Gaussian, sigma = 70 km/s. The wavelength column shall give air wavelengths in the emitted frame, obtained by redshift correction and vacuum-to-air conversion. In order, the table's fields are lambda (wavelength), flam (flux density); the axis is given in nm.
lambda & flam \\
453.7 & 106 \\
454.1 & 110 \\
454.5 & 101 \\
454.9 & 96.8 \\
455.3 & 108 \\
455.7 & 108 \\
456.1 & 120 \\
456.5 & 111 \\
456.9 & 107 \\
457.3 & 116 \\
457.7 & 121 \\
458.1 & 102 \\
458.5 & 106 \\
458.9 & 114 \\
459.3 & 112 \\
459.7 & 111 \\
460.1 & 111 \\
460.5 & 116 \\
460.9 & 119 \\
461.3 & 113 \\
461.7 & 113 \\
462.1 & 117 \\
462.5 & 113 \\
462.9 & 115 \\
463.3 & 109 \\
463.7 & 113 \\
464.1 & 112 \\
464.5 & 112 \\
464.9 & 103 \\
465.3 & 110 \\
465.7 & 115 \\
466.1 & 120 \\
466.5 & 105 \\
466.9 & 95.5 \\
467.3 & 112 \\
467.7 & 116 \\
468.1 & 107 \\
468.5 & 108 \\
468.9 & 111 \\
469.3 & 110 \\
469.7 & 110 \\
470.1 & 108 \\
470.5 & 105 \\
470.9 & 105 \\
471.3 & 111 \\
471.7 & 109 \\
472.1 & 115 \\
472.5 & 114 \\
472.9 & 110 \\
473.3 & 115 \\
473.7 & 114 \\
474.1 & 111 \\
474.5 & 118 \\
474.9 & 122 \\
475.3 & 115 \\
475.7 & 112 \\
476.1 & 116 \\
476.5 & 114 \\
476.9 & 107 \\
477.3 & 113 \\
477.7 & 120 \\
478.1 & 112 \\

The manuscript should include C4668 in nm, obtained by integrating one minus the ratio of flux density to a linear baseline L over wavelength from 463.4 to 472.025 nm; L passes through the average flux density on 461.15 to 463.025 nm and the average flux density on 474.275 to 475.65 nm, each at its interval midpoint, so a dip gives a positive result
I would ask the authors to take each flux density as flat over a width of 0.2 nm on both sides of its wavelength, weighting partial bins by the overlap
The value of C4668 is 0.46 nm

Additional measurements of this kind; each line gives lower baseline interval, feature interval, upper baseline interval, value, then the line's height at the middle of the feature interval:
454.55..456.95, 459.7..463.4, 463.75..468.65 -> -0.17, 109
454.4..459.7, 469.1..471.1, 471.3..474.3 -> 0.08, 112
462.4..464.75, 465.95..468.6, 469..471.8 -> 0.03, 110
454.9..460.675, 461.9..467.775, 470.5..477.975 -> 0.05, 112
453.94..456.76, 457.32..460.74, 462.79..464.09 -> -0.07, 110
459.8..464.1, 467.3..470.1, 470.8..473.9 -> 0.06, 113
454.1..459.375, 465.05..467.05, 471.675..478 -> 0.05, 112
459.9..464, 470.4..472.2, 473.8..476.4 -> 0.10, 115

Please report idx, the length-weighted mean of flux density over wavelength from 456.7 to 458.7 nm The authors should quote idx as 110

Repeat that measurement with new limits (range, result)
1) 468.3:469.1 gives 110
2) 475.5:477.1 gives 112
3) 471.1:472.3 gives 112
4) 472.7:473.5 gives 112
